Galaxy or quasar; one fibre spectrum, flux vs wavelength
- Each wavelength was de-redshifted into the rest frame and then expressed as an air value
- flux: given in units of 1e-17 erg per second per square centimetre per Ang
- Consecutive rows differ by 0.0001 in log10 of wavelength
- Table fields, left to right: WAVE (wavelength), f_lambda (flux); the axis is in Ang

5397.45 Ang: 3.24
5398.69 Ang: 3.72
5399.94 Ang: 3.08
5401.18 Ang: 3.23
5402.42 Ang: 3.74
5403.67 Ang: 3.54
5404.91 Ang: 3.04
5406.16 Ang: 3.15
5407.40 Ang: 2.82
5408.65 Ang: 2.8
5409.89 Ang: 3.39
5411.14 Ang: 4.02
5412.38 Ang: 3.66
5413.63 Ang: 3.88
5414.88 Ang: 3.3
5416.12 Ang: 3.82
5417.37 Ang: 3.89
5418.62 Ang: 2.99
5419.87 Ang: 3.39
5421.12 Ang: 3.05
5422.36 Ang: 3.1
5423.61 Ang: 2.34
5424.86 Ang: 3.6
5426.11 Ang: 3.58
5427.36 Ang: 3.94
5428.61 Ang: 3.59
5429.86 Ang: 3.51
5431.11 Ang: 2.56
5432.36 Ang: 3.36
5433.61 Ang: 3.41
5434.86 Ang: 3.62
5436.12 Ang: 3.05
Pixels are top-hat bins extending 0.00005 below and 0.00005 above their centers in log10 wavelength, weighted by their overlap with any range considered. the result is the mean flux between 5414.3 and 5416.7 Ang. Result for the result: 3.57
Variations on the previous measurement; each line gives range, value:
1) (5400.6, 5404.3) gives 3.51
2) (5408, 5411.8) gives 3.41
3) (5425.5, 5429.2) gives 3.7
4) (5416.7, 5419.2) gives 3.45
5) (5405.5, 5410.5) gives 3.04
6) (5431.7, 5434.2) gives 3.38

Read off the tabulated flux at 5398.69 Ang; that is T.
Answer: 3.72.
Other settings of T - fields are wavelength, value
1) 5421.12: 3.05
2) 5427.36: 3.94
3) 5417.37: 3.89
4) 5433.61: 3.41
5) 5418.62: 2.99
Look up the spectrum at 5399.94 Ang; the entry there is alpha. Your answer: 3.08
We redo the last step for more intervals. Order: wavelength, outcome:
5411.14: 4.02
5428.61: 3.59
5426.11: 3.58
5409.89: 3.39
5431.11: 2.56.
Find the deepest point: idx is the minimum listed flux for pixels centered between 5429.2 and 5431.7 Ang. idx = 2.56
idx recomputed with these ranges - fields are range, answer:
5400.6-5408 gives 2.82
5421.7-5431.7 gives 2.34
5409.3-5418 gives 3.3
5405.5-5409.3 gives 2.8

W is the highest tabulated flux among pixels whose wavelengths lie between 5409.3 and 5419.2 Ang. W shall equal 4.02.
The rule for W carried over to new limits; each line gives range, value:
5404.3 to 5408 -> 3.15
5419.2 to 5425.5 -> 3.6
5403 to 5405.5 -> 3.54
